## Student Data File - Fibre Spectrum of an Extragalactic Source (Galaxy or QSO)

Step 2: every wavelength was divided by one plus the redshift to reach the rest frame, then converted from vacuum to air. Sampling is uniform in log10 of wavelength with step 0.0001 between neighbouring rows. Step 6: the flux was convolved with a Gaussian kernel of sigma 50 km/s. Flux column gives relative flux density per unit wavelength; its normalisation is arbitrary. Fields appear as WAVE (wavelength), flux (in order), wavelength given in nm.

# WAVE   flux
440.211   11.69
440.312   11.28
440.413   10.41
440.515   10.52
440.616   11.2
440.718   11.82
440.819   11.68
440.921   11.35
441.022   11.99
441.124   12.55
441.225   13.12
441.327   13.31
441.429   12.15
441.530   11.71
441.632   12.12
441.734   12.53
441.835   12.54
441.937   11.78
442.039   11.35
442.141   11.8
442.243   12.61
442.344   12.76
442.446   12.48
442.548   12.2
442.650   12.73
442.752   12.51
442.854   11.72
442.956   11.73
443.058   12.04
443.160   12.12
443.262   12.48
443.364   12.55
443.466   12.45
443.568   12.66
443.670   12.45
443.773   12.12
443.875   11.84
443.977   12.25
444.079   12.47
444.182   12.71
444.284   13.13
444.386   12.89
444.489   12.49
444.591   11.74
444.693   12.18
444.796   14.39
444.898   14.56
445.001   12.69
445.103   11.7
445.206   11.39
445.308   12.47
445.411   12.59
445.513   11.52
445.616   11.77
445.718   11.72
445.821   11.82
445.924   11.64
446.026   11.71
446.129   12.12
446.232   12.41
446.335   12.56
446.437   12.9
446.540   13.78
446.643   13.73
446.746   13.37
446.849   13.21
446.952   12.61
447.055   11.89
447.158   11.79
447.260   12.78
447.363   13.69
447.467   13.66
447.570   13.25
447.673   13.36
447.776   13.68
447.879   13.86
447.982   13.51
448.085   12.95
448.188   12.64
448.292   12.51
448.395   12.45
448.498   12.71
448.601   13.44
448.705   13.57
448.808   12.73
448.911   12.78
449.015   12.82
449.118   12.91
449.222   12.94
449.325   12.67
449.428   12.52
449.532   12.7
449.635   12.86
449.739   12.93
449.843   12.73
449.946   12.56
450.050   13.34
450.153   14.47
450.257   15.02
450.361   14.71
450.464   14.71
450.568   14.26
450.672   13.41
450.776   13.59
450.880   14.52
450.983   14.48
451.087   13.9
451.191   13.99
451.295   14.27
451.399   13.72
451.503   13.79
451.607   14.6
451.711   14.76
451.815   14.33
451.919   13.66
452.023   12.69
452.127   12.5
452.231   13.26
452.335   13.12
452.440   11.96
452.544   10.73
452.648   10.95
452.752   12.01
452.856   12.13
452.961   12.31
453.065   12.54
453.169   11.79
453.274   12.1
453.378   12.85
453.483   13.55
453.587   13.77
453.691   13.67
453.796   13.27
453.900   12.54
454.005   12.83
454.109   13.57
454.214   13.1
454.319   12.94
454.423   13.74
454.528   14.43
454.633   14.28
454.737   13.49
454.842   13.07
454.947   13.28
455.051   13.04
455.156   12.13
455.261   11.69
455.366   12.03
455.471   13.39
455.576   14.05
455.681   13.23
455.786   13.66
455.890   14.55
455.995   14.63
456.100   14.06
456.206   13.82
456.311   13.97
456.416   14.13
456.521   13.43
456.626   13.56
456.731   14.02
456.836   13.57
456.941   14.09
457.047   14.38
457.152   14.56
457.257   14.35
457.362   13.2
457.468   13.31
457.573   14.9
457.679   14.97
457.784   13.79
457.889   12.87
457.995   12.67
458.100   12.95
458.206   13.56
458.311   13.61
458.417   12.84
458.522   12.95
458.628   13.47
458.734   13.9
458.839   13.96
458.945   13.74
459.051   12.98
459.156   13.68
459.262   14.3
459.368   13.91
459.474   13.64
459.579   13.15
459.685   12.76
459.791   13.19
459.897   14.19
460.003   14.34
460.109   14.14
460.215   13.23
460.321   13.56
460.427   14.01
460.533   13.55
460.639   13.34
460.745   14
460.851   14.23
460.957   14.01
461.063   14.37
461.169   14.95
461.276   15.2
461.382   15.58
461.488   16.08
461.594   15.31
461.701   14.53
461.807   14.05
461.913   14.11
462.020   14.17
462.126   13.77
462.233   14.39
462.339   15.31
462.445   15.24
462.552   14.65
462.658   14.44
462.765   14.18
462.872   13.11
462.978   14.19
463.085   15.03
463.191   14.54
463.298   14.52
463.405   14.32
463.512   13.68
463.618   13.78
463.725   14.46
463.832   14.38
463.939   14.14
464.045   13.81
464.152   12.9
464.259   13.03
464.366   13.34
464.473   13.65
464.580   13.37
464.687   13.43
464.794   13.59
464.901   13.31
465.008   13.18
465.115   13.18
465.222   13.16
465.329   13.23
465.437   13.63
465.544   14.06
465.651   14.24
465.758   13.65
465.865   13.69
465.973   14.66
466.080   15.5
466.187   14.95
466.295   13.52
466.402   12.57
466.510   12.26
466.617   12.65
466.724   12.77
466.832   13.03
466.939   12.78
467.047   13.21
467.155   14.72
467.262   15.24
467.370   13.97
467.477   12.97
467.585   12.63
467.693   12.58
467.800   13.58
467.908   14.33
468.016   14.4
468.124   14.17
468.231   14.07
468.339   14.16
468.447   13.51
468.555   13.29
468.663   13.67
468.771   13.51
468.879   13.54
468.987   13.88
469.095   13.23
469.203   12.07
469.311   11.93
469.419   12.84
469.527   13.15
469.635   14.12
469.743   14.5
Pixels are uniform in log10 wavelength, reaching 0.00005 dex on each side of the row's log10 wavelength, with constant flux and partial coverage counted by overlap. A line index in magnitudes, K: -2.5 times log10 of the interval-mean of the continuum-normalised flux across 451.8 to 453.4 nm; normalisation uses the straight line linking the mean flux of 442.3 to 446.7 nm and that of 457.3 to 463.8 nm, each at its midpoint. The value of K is 0.07 mag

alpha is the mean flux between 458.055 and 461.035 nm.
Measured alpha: 13.6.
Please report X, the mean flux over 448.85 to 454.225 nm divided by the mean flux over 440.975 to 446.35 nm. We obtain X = 1.07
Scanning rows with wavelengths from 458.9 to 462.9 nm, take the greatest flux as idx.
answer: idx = 16.08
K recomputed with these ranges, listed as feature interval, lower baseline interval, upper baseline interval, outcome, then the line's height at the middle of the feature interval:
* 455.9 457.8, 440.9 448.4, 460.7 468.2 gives -0.05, 13.4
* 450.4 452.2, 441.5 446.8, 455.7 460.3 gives -0.07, 13.1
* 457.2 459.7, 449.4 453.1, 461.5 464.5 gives 0.02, 13.9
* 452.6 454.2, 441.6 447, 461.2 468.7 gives 0.03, 13.1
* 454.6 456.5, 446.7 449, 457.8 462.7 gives 0.01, 13.6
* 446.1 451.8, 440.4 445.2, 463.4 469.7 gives -0.06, 12.6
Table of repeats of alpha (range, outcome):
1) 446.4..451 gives 13.3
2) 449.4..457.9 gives 13.4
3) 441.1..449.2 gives 12.6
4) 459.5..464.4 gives 14.2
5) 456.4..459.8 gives 13.7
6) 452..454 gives 12.5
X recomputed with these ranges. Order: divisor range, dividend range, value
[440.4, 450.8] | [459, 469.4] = 1.09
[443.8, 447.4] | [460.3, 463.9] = 1.15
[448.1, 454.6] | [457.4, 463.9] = 1.06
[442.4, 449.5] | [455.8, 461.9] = 1.10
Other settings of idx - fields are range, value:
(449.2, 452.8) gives 15.02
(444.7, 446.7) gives 14.56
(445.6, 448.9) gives 13.86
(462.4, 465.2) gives 15.24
